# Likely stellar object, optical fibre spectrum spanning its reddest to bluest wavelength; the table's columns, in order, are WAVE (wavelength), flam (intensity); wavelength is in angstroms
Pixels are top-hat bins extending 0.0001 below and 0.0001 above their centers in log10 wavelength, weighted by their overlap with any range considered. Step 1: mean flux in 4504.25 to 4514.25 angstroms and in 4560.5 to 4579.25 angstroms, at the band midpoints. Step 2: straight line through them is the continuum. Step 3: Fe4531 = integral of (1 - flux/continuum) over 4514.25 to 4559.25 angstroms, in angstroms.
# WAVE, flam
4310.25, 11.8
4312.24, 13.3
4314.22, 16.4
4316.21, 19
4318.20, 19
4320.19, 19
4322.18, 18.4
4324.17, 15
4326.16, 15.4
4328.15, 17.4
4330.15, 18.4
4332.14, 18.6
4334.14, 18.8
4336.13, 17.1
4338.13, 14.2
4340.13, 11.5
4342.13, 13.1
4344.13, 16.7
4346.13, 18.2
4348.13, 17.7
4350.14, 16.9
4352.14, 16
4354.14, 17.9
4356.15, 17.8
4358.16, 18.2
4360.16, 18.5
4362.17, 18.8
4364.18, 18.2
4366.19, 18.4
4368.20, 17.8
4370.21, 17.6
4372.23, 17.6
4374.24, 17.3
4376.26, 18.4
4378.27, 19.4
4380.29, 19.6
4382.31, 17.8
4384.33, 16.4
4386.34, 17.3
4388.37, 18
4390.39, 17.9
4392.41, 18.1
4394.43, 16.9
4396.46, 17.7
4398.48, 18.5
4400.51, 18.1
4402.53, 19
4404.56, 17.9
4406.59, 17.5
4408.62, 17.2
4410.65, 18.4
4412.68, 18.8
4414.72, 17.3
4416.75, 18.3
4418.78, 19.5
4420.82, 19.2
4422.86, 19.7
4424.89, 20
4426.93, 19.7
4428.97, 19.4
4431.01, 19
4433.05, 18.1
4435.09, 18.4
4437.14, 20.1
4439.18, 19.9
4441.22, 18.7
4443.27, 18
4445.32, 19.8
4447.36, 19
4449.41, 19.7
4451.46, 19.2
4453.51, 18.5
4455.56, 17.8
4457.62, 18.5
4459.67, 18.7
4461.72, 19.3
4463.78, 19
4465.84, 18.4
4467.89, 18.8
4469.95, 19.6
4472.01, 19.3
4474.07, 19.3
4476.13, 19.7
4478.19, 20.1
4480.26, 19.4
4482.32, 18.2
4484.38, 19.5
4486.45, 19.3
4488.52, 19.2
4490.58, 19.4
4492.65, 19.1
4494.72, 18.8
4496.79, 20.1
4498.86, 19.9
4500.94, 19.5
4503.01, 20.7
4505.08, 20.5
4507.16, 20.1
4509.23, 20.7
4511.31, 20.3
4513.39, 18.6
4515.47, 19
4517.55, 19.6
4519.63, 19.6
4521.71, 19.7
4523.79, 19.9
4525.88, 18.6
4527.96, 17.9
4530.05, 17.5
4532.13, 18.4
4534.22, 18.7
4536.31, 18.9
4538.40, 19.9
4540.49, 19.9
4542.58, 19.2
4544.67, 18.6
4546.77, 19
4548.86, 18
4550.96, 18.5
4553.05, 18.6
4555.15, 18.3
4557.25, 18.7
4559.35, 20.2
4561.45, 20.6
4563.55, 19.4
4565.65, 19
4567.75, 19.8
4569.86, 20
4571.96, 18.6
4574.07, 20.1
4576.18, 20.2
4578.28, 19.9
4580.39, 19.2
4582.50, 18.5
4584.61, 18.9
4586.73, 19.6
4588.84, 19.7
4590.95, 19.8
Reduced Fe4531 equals 2.3 angstroms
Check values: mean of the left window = 20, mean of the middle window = 18.9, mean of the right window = 19.7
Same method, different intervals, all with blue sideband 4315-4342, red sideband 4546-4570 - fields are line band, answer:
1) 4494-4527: -1.8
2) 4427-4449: -1.3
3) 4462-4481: -1.0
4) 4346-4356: -0.1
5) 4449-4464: -0.5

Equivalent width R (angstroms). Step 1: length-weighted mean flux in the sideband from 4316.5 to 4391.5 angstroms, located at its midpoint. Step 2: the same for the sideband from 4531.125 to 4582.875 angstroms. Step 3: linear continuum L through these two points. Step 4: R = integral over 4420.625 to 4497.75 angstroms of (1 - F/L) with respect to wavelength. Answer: -3.4 angstroms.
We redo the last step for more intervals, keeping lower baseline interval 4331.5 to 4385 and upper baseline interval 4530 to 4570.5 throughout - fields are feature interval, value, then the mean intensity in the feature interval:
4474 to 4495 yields -0.9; 19.3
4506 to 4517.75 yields -0.6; 19.7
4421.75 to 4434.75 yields -0.9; 19.3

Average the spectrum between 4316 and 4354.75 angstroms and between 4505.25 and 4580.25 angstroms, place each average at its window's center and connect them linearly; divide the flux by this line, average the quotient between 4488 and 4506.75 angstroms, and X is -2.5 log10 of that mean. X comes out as -0.05 mag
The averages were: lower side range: 16.9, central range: 19.7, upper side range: 19.3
